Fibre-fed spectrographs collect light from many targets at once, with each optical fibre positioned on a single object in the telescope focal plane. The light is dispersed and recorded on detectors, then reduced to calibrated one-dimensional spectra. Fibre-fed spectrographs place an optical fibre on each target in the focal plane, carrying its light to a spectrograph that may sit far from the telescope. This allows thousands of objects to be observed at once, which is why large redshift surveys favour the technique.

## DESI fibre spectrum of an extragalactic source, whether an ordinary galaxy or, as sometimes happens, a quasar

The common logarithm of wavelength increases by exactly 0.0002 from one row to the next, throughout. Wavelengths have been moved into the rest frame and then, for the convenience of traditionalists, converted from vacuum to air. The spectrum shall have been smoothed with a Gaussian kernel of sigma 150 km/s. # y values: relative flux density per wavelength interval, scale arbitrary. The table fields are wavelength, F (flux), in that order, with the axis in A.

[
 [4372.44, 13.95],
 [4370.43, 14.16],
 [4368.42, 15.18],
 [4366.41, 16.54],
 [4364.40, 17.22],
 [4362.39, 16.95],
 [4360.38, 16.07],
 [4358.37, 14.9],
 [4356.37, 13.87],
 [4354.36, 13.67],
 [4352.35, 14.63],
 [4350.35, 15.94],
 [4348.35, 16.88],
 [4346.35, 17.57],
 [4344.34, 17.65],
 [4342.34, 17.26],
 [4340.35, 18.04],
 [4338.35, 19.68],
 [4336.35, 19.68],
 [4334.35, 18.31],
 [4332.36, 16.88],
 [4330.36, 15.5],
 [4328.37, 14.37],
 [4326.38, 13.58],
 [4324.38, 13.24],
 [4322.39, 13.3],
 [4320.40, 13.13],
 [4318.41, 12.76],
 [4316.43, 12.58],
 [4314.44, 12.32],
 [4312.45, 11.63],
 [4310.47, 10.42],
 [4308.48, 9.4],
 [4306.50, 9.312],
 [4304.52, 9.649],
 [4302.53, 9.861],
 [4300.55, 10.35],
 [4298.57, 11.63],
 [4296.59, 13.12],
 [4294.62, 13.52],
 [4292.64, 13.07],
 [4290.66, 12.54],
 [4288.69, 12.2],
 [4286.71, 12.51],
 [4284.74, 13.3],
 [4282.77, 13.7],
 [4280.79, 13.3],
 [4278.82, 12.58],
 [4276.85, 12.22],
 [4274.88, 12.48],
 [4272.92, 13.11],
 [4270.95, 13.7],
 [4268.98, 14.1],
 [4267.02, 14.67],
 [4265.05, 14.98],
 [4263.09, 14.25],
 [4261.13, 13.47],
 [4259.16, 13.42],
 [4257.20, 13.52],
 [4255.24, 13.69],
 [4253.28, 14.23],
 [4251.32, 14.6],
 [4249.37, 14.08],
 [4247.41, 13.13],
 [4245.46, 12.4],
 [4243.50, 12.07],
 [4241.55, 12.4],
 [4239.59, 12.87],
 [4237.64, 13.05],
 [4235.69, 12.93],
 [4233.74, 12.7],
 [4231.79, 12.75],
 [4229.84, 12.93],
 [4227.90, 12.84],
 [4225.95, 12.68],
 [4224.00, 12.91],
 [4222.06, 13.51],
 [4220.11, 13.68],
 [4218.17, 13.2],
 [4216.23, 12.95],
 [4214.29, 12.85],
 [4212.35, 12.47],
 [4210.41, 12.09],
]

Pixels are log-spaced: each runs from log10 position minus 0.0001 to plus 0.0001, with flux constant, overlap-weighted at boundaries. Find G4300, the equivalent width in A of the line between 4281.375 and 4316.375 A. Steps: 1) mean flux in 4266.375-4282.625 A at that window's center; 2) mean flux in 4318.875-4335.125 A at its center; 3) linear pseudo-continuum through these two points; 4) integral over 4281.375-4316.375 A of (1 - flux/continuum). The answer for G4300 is 5.5 A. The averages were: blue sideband 13.3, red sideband 14.7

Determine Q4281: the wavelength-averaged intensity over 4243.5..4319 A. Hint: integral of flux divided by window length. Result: 12.7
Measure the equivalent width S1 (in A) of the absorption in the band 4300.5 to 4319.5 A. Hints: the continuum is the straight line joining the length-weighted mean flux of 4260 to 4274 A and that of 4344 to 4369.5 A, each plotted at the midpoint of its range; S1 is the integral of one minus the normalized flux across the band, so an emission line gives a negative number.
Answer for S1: 5.2 A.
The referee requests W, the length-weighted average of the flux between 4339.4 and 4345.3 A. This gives 17.7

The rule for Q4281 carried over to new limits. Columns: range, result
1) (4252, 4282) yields 13.6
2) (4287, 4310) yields 11.3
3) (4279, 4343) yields 13.4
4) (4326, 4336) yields 16.1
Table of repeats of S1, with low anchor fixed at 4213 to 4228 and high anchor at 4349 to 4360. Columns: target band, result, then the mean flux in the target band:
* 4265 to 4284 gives 0.5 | 13.4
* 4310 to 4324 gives 1.8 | 12.4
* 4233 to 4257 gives 0.3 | 13.2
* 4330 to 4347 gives -3.9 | 17.9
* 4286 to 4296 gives 0.8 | 12.8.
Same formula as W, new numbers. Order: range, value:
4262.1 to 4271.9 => 14.3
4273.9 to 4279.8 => 12.4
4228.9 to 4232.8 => 12.8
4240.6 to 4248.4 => 12.5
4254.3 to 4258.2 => 13.6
